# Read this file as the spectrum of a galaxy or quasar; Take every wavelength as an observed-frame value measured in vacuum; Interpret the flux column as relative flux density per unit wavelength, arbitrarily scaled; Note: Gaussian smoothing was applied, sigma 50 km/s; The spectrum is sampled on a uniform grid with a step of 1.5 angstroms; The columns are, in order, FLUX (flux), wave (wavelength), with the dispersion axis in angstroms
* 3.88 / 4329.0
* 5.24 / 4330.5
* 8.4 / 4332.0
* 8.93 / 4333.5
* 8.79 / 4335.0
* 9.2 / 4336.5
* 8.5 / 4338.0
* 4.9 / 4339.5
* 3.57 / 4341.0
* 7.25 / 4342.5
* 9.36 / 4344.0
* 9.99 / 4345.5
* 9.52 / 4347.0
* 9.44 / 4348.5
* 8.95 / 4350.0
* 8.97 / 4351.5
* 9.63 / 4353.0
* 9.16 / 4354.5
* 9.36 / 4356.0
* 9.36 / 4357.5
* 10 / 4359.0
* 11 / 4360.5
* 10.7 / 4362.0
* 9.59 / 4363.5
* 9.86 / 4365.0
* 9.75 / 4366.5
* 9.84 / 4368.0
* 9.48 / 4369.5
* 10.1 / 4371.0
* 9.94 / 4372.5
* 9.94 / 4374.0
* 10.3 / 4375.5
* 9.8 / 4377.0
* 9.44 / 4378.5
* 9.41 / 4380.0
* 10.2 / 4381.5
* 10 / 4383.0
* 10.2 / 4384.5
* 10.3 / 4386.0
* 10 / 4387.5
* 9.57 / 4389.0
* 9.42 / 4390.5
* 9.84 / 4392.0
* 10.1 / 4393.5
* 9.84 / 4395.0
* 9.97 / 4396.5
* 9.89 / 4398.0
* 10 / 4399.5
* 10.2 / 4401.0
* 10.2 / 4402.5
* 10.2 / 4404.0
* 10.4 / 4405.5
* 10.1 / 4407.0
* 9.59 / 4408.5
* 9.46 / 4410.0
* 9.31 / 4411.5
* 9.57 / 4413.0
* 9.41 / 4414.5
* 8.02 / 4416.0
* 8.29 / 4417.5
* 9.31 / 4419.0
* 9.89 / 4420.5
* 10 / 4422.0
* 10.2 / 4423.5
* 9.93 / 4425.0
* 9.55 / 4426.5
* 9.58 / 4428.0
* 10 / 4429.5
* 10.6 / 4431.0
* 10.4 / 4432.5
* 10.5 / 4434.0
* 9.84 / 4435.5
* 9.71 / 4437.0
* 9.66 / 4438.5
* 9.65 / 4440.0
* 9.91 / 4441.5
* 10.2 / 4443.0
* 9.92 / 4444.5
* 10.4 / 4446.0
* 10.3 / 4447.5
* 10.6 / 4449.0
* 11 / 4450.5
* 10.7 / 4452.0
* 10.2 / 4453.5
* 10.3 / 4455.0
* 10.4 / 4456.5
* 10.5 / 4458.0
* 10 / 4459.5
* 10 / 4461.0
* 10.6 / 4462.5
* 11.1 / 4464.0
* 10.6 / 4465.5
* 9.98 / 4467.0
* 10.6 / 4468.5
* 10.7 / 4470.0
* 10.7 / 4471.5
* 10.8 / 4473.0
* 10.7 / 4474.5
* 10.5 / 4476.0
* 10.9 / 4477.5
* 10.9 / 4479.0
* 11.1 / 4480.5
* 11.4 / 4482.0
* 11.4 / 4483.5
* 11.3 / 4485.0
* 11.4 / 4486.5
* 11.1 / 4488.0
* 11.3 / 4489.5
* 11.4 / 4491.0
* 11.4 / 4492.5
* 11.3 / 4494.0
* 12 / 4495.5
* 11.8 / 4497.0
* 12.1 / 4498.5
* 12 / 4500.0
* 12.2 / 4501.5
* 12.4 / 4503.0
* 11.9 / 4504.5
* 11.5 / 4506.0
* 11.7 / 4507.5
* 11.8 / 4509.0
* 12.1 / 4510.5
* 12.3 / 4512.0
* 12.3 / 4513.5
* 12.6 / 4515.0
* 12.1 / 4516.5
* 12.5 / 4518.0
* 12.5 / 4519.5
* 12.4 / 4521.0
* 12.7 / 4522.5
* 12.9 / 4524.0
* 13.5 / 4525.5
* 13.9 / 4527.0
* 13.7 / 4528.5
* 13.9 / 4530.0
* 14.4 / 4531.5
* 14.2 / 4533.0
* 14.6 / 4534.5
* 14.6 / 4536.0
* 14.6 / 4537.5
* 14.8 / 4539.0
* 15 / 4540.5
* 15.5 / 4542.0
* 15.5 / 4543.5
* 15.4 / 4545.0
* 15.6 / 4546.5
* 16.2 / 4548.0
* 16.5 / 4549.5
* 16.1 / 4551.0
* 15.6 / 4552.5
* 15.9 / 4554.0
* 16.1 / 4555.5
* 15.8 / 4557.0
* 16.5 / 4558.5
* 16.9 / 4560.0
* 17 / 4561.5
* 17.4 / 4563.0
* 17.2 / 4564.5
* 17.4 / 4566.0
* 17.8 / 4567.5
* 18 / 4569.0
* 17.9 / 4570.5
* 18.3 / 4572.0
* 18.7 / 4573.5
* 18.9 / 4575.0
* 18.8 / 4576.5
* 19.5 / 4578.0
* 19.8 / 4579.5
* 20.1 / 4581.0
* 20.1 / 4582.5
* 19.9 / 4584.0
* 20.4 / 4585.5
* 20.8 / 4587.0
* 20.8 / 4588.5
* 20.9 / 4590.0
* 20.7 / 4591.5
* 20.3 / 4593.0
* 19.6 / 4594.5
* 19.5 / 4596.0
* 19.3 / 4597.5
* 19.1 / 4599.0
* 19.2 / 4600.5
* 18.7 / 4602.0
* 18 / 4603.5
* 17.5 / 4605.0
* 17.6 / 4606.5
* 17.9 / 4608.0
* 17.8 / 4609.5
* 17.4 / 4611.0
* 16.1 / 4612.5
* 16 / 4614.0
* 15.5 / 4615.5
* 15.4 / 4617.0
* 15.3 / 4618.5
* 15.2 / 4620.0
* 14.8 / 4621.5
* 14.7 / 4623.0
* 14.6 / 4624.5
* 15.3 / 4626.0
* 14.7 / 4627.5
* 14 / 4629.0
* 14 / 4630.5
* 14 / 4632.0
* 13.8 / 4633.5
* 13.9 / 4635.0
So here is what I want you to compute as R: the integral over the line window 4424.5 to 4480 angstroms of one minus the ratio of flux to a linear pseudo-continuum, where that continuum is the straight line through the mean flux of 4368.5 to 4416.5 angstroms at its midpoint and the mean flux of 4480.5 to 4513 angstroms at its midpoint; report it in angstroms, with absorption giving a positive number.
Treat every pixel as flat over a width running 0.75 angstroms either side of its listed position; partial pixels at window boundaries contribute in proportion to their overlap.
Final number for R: 2.91 angstroms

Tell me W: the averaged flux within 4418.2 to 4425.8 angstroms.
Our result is 9.85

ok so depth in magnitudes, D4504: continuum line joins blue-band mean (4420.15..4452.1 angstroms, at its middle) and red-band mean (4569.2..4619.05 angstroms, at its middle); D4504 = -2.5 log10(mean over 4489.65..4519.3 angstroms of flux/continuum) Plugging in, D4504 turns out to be 0.155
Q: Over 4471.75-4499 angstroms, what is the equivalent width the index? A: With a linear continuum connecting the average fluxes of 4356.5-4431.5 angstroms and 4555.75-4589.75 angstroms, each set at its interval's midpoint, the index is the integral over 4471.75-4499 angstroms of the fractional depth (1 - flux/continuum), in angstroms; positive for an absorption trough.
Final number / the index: 5.8 angstroms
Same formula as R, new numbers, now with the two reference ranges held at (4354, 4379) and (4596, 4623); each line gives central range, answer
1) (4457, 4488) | 5.39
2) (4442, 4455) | 2.02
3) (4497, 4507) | 1.37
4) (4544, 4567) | -1.30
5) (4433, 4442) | 1.57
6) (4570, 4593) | -4.90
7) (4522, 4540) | 0.92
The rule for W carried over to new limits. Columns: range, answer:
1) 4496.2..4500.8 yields 12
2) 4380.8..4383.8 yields 10.1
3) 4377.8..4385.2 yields 9.85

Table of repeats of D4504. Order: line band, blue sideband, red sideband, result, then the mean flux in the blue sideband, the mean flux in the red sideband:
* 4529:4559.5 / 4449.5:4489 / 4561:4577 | 0.06 mag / 10.7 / 17.9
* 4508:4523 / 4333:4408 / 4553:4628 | 0.21 mag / 9.49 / 17.8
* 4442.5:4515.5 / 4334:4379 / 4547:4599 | 0.28 mag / 9.19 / 18.4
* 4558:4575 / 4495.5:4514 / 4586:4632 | -0.16 mag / 12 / 17.3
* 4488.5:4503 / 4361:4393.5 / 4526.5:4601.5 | 0.24 mag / 9.9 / 17.4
